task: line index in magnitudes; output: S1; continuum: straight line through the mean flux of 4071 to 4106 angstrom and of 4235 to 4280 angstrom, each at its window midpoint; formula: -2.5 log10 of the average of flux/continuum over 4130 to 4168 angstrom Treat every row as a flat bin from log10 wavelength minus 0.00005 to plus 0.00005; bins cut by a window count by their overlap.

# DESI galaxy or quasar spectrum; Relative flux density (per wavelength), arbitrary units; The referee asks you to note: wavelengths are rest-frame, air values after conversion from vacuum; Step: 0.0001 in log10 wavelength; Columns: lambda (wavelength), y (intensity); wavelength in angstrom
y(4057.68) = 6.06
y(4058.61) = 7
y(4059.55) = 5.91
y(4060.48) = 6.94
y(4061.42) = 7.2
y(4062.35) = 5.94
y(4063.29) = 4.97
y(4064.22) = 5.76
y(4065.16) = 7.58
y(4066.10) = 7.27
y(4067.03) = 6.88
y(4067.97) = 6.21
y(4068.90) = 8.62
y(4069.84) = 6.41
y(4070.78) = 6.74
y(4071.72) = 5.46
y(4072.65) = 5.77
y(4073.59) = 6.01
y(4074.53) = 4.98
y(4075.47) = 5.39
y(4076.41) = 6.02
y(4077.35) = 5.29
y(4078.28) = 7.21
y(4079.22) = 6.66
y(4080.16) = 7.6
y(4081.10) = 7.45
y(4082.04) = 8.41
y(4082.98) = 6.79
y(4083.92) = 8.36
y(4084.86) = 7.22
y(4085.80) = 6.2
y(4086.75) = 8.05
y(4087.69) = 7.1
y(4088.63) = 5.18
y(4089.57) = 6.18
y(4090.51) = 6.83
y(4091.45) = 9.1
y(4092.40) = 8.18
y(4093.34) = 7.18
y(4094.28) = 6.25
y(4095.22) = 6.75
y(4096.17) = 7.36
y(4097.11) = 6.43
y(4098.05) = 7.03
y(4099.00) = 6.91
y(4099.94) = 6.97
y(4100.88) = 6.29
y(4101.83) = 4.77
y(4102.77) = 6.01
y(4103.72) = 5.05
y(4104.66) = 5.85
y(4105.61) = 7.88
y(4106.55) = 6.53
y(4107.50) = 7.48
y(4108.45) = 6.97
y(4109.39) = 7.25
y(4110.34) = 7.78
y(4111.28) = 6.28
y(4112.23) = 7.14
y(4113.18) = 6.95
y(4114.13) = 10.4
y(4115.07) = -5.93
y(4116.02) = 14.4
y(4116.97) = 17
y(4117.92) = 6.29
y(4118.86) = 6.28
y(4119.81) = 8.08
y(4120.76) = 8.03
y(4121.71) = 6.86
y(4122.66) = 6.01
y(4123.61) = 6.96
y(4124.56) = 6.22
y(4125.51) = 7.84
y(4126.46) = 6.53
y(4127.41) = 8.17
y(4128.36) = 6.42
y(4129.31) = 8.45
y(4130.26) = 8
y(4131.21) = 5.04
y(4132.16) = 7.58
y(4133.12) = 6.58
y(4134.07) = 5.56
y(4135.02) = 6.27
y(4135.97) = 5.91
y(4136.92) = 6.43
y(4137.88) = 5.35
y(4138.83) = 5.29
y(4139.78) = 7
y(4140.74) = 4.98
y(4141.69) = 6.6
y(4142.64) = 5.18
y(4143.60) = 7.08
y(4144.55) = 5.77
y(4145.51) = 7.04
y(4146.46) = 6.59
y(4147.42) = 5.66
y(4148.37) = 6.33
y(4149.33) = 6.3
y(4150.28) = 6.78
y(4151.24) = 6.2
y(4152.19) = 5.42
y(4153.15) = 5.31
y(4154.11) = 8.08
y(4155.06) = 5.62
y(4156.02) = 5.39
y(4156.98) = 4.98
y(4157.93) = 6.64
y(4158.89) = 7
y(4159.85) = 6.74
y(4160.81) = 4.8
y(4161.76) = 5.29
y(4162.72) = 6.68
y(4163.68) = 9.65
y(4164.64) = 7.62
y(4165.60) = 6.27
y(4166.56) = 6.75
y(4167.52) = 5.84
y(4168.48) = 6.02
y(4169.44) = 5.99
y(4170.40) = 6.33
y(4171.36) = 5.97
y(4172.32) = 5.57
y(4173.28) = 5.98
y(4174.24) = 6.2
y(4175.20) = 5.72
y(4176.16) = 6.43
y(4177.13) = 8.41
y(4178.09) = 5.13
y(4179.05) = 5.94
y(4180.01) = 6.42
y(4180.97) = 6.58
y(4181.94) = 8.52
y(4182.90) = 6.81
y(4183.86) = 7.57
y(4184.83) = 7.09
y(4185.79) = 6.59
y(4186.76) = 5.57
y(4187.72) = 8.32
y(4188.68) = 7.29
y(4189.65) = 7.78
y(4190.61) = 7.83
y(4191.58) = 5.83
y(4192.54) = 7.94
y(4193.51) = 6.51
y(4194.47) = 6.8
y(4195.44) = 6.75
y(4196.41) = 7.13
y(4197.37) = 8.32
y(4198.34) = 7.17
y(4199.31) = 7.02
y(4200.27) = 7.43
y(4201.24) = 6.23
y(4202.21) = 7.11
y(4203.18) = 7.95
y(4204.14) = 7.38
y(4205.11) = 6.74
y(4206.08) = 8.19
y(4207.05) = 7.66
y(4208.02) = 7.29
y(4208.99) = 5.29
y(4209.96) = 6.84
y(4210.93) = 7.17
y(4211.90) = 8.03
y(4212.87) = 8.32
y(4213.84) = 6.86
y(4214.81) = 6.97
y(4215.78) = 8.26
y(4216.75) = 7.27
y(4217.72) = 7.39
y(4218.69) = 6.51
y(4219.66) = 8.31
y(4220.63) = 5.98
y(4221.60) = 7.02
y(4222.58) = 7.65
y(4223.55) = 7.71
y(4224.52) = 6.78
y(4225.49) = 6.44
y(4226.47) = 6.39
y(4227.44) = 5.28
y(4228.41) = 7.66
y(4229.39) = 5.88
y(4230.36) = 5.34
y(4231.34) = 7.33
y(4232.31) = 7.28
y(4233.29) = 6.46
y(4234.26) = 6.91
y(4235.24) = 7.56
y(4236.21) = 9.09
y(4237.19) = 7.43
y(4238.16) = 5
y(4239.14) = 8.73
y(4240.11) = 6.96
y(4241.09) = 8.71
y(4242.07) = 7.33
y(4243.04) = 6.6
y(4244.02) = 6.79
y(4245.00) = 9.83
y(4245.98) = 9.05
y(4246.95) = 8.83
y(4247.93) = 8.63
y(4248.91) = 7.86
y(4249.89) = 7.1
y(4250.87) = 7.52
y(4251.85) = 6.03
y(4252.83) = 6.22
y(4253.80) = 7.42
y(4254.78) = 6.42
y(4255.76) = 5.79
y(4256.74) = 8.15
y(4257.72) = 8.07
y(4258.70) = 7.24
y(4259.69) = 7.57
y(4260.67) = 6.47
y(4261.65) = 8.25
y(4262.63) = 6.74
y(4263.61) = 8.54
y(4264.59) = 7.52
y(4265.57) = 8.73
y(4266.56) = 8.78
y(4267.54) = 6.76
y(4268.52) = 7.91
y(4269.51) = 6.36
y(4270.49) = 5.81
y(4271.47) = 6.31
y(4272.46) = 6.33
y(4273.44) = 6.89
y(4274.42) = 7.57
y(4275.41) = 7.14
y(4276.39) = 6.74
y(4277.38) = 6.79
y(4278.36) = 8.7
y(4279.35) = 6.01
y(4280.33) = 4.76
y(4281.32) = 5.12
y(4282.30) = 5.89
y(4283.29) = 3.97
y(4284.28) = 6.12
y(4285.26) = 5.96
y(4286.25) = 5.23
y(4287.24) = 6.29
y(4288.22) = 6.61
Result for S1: 0.10 mag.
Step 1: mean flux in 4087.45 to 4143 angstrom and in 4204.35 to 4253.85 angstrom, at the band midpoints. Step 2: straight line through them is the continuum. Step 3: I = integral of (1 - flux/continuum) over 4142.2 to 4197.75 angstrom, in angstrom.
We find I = 3.8 angstrom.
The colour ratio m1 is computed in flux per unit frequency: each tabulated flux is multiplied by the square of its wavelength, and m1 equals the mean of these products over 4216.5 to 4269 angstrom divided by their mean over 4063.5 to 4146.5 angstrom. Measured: 1.15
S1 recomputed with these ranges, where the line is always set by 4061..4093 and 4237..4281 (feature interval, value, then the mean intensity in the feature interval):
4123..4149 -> 0.07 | 6.47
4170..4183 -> 0.10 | 6.42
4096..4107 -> 0.07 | 6.4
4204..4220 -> -0.02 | 7.31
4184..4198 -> -0.01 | 7.13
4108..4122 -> -0.11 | 7.6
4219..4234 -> 0.07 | 6.77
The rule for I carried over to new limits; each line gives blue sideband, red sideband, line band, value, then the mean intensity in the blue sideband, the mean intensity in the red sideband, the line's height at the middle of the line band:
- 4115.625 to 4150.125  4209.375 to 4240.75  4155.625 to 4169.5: 1.3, 7.04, 7.09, 7.05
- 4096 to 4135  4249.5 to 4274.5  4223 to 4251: -0.7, 7.01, 7.17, 7.14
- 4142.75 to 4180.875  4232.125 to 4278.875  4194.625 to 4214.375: -1.3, 6.3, 7.39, 6.8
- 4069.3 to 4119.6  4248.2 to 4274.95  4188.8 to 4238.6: 0.2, 6.88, 7.21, 7.11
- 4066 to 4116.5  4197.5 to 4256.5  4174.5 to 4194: 0.4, 6.73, 7.22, 7.06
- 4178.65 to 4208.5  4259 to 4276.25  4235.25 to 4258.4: -1.0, 7.16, 7.26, 7.23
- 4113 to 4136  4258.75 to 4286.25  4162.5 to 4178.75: 1.4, 7.22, 6.78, 7.09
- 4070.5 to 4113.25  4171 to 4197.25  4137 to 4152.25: 1.4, 6.72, 6.79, 6.76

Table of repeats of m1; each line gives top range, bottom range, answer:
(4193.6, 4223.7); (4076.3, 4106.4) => 1.12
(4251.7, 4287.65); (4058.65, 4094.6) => 1.11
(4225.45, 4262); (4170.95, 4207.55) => 1.07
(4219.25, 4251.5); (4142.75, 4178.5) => 1.20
